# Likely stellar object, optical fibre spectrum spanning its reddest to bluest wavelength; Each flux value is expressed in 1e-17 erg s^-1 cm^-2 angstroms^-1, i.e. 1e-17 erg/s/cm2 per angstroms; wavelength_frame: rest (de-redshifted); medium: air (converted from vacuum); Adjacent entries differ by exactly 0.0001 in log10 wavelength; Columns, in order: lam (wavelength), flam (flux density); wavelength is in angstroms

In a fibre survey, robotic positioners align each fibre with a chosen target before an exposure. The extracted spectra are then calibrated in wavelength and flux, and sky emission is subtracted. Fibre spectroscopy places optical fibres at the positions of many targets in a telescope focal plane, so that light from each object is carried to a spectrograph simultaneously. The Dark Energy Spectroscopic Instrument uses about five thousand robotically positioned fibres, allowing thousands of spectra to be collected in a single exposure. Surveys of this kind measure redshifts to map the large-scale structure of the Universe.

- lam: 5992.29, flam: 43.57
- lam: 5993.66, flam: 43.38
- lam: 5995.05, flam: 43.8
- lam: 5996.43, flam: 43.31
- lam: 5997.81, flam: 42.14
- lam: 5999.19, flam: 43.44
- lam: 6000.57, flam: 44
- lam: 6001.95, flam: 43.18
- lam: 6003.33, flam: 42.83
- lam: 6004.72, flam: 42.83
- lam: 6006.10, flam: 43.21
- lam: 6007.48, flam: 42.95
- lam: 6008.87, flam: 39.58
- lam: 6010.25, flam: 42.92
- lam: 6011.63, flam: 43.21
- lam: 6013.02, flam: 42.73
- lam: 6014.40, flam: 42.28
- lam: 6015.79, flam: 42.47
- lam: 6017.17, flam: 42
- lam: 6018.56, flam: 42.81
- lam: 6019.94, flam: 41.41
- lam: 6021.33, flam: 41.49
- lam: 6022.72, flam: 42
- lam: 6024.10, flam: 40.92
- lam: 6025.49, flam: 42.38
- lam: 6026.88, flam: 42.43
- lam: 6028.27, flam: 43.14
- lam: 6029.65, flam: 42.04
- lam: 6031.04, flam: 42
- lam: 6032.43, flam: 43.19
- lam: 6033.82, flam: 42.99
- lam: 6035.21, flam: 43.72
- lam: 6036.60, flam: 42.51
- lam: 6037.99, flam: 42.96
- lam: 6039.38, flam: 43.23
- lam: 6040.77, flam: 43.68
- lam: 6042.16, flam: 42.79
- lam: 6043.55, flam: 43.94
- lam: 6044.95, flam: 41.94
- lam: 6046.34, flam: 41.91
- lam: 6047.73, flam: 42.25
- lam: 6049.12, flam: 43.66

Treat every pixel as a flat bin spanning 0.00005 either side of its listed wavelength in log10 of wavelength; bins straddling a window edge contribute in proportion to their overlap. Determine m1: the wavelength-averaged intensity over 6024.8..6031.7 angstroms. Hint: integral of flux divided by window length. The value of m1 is 42.4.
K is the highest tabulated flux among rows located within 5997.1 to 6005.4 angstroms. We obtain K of 44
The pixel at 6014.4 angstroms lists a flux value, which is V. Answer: 42.28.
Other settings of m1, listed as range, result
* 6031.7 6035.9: 43.3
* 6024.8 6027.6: 42.3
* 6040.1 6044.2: 43.5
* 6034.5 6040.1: 43.1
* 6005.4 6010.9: 42.2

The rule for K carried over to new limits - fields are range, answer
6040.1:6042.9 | 43.68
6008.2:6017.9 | 43.21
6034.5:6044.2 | 43.94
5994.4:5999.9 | 43.8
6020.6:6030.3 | 43.14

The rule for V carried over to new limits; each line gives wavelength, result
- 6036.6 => 42.51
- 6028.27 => 43.14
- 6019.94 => 41.41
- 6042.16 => 42.79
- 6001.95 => 43.18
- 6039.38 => 43.23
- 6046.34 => 41.91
